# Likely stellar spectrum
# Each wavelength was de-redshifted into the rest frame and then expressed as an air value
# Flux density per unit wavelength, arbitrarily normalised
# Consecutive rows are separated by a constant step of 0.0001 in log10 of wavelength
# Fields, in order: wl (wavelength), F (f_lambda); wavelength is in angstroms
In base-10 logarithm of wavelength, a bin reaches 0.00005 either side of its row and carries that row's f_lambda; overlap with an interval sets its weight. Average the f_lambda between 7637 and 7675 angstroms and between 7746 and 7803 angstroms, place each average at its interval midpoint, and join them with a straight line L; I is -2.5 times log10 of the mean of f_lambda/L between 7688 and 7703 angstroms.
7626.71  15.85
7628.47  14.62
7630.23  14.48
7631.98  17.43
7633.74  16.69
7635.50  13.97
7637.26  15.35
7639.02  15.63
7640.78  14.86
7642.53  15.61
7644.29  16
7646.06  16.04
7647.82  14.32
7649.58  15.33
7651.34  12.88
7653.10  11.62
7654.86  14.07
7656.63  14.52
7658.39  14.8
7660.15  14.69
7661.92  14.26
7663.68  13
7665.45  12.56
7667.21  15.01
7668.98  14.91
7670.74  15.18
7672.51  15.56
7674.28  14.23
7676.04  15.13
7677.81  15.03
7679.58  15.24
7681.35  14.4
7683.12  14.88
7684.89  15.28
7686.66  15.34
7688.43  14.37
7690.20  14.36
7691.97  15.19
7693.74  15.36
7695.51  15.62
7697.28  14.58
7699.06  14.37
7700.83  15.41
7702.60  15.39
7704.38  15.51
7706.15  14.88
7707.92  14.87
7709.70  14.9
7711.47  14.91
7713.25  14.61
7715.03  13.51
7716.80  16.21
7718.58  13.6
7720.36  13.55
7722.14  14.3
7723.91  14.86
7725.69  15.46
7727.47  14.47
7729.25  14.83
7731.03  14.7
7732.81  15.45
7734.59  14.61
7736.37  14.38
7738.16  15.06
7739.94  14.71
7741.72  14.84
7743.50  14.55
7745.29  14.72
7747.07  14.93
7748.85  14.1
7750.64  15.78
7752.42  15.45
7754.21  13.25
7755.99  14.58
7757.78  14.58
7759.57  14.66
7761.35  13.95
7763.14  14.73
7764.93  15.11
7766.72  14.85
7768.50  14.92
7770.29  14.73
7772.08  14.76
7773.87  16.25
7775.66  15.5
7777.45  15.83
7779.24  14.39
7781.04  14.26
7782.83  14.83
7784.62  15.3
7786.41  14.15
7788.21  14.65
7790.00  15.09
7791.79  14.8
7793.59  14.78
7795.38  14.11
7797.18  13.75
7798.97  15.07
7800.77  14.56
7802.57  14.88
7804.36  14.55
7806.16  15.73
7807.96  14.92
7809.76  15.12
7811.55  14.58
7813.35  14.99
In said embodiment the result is -0.025 mag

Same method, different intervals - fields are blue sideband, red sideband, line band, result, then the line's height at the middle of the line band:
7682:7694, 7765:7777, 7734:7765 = 0.035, 15.1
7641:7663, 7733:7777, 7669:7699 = -0.026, 14.6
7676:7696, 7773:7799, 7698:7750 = 0.014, 14.9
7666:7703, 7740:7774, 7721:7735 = 0.001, 14.8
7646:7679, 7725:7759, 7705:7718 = -0.017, 14.6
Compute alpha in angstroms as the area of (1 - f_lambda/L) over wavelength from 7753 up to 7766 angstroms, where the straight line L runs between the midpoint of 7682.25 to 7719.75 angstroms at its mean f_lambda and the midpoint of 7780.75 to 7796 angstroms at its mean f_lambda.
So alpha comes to 0.3 angstroms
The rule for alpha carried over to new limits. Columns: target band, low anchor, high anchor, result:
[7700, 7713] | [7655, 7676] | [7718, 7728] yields -0.6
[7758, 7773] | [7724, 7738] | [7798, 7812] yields 0.2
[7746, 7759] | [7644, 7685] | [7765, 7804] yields 0.1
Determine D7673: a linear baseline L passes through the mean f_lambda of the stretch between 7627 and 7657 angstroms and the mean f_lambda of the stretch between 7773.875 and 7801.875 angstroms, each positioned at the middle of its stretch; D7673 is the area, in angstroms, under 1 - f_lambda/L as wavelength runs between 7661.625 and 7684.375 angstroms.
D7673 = 0.5 angstroms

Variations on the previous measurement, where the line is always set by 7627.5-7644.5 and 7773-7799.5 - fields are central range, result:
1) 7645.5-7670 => 2.0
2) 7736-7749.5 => 0.3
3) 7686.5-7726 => 0.9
